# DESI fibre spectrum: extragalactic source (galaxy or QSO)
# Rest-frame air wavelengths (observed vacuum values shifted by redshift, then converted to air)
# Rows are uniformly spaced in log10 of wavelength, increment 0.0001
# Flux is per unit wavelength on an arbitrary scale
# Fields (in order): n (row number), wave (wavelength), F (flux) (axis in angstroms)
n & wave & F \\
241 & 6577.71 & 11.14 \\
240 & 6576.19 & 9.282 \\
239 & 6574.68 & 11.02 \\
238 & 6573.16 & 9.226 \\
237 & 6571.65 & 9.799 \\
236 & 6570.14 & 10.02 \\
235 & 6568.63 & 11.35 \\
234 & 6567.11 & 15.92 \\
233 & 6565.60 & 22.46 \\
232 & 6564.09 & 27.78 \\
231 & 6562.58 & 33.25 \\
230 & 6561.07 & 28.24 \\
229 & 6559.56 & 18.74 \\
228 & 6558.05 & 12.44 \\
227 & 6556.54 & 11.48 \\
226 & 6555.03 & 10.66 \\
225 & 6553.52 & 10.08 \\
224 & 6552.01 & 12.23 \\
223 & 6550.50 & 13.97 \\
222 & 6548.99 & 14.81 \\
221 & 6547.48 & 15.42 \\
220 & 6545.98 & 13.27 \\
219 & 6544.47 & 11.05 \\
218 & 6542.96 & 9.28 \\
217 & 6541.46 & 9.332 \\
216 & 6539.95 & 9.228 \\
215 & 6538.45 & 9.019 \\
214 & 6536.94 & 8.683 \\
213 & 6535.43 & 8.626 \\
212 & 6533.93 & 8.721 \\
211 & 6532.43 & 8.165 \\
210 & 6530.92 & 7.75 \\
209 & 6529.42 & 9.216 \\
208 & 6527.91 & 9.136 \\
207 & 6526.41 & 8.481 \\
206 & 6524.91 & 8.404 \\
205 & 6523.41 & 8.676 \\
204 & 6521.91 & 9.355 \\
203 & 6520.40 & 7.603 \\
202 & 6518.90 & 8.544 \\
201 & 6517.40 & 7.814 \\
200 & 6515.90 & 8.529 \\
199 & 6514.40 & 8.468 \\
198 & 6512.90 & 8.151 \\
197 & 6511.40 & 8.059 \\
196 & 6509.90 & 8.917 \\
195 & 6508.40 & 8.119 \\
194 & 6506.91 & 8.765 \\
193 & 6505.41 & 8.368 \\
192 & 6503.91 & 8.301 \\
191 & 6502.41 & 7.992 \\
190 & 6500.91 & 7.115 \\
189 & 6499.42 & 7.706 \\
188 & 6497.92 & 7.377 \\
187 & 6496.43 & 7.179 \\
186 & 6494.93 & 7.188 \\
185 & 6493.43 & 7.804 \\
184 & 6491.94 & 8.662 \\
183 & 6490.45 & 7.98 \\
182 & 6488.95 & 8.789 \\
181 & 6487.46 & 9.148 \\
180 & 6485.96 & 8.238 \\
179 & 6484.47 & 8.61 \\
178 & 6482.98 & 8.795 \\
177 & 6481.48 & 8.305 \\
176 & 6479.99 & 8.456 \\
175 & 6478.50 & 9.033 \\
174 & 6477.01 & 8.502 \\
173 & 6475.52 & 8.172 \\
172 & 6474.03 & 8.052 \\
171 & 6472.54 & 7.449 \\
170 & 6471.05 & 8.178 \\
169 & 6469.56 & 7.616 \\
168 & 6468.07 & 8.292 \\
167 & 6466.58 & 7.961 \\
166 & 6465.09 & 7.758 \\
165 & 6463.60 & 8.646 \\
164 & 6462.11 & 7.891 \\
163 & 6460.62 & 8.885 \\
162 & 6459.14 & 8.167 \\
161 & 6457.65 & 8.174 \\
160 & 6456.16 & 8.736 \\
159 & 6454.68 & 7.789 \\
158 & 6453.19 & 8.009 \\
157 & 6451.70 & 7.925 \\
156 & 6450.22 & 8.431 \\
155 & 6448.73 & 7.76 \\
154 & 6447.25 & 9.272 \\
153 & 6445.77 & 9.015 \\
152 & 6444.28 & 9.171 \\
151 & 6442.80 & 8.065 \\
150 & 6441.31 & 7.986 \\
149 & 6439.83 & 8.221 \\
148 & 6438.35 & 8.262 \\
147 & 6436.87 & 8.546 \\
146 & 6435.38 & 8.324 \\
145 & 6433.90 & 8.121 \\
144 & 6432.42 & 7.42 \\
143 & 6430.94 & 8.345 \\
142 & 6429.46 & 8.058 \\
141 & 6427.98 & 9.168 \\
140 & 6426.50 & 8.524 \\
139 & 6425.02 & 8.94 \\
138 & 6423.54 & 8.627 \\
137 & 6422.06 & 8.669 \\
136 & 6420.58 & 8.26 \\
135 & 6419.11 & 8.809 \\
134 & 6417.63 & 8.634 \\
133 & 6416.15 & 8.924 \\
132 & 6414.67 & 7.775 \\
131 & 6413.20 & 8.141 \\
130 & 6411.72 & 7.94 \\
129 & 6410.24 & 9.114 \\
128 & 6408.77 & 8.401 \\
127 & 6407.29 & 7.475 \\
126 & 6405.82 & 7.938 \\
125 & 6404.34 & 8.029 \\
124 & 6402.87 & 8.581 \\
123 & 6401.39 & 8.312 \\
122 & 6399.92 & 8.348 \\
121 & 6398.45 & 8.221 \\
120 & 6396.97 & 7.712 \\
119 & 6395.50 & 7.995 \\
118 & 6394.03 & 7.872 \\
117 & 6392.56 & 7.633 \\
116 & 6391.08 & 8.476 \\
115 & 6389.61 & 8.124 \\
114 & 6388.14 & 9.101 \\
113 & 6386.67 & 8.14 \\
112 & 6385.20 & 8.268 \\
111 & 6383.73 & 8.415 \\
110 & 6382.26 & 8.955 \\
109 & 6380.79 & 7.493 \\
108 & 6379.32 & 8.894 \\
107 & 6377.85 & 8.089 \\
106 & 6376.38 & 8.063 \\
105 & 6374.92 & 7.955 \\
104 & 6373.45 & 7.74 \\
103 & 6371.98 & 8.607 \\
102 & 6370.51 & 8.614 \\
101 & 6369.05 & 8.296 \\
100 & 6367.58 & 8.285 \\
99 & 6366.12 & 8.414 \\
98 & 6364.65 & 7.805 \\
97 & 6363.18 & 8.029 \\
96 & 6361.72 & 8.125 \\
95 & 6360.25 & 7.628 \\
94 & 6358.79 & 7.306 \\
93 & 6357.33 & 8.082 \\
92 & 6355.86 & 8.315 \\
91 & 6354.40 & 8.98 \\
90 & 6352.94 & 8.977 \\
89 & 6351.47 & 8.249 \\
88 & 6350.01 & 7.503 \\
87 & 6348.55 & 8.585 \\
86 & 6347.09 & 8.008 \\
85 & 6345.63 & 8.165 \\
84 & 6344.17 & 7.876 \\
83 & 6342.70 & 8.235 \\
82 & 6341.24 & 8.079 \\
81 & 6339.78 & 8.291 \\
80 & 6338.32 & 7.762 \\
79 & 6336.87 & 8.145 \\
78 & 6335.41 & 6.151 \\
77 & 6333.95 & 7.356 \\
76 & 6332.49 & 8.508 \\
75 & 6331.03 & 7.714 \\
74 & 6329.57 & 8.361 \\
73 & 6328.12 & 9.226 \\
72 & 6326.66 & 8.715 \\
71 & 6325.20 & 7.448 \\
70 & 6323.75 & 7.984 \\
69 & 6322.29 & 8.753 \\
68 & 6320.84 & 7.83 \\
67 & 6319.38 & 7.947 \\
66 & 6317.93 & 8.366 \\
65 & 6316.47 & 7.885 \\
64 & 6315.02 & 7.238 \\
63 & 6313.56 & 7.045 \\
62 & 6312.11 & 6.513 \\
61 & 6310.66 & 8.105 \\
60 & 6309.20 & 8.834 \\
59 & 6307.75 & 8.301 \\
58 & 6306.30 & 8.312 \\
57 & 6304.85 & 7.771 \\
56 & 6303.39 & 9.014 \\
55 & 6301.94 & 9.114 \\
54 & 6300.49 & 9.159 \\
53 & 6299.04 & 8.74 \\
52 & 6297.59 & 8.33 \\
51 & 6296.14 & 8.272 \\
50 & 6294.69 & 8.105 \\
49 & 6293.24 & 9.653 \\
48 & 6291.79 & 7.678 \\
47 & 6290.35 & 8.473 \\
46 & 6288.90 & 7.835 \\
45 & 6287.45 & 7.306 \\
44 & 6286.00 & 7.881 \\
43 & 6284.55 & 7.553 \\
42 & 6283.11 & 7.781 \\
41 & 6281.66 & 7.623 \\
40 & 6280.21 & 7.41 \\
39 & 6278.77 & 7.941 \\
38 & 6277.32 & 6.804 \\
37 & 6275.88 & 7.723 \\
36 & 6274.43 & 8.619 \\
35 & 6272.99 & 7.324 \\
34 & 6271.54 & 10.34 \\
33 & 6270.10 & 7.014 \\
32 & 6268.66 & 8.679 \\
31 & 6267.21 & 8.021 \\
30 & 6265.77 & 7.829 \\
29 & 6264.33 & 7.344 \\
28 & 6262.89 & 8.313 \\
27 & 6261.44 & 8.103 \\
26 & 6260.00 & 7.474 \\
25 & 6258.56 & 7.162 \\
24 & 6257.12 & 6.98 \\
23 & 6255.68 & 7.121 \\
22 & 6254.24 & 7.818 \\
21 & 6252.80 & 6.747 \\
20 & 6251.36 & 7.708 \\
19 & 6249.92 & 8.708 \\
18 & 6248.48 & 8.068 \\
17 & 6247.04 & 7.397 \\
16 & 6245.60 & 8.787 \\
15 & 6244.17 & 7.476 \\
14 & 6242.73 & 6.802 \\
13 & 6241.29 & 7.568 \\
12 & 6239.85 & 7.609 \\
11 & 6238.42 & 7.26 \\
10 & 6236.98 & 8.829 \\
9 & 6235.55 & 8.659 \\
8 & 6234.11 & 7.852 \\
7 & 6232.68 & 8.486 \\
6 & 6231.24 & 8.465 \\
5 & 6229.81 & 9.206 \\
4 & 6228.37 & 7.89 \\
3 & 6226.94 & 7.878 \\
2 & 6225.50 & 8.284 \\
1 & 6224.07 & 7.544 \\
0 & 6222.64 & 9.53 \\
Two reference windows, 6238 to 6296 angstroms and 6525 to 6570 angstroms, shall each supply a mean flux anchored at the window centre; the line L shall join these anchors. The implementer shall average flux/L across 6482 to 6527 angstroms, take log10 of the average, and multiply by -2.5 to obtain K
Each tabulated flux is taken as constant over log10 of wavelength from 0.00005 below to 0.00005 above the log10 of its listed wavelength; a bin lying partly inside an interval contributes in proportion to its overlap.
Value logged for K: 0.45 mag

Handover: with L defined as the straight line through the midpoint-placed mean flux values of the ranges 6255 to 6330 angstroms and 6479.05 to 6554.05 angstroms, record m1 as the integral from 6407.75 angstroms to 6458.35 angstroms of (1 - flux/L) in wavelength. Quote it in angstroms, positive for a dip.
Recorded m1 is 1.6 angstroms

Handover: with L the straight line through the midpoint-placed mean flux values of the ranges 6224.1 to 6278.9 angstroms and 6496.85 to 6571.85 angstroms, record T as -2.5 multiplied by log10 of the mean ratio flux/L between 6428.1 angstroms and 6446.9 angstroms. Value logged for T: 0.211 mag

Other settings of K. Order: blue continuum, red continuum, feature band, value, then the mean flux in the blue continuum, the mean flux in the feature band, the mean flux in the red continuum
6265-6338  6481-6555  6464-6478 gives 0.11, 8.05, 8.03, 9.07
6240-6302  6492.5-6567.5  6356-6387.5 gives 0.12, 7.91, 8.16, 11.1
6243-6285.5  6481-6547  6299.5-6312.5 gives -0.06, 7.78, 8.4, 8.6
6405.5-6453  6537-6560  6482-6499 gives 0.24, 8.38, 8.15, 11.9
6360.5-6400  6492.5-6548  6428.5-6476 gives 0.03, 8.2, 8.21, 8.73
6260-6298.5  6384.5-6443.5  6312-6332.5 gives 0.01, 7.99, 7.99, 8.29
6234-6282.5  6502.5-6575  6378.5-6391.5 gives 0.13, 7.8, 8.43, 11.5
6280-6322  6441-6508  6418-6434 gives -0.04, 8.09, 8.47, 8.22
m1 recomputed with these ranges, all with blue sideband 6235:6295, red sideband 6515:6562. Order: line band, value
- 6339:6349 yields 0.66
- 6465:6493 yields 5.32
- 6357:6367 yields 1.16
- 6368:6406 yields 4.10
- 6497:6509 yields 2.95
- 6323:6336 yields 0.93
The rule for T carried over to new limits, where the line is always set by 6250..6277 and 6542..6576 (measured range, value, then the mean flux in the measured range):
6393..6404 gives 0.34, 8.14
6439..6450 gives 0.39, 8.49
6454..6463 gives 0.45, 8.29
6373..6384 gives 0.28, 8.2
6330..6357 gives 0.21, 8.05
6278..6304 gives 0.03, 8.21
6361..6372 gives 0.24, 8.25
